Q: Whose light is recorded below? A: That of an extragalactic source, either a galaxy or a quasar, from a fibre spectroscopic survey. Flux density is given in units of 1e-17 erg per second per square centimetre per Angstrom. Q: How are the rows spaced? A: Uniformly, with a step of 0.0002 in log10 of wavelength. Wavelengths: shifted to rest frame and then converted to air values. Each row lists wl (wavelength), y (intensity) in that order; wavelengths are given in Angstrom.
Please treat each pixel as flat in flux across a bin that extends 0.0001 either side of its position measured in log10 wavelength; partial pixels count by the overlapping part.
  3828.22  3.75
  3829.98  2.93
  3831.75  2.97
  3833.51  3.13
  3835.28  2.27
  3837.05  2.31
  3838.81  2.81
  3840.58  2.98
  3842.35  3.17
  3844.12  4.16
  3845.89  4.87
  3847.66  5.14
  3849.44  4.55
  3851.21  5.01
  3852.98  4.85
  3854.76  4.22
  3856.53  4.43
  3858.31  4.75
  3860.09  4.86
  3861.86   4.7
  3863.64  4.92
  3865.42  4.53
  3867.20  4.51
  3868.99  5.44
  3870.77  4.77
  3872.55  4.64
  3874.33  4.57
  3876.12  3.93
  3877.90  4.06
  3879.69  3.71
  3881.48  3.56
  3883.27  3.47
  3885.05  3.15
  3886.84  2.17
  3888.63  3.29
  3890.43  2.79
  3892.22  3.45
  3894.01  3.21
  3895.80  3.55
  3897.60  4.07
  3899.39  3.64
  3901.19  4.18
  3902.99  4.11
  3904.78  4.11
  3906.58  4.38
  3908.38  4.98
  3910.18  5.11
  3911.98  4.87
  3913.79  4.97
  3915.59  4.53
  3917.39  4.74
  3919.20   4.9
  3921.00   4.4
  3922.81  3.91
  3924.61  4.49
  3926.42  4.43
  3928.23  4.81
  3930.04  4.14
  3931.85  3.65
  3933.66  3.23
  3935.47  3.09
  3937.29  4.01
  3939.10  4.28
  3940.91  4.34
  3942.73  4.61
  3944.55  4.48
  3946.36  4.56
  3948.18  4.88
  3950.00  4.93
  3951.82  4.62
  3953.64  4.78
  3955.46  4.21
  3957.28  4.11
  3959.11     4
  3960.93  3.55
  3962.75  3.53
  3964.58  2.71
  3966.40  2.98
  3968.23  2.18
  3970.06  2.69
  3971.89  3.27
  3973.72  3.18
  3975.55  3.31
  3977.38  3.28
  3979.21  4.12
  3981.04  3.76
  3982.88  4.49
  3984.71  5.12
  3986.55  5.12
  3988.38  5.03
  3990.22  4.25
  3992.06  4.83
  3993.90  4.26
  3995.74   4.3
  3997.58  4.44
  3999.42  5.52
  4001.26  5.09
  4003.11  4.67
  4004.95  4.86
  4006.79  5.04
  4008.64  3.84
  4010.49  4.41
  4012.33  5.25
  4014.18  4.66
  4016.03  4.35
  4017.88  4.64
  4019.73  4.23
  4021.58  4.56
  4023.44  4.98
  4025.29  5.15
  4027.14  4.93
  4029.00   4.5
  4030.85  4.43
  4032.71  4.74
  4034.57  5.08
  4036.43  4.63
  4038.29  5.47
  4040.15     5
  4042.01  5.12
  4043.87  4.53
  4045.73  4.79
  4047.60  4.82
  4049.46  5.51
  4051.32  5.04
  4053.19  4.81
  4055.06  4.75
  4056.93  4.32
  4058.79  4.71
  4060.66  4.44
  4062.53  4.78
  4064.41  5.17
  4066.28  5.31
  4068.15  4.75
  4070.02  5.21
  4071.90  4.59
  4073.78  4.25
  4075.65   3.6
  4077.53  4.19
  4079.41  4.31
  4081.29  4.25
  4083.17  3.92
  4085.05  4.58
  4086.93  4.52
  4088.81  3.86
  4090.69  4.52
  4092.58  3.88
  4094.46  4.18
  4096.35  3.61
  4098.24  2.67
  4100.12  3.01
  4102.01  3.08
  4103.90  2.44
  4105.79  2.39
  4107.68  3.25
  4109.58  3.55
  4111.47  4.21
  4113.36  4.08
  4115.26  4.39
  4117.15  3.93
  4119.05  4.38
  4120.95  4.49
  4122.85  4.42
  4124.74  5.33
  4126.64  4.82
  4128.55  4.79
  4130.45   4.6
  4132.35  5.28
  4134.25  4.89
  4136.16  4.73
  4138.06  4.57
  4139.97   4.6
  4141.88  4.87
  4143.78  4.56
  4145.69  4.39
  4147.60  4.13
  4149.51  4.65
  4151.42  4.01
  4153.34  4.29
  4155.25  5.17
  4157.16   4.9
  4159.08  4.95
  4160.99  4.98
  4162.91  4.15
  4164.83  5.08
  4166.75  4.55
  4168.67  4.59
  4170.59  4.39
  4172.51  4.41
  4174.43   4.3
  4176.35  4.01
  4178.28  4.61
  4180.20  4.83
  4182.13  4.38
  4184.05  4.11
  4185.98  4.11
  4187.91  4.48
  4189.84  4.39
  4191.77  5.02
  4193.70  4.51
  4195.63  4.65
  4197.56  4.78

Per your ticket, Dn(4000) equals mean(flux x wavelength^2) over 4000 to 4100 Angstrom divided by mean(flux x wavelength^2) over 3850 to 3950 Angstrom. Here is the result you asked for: 1.2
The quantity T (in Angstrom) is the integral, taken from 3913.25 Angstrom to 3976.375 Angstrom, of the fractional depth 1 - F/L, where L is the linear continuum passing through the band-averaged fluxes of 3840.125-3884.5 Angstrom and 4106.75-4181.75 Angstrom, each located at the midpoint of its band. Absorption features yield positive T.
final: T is 6.0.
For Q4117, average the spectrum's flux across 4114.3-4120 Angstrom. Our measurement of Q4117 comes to 4.23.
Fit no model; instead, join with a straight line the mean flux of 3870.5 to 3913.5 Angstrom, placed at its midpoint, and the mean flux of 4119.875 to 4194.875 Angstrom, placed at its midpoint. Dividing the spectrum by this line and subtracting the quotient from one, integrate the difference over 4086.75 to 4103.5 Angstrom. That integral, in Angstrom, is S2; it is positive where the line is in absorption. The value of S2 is 3.1 Angstrom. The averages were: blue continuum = 3.91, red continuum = 4.6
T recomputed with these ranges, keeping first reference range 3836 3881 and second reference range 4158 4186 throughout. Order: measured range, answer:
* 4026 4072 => -4.52 Angstrom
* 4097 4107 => 3.82 Angstrom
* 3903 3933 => -1.12 Angstrom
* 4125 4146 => -1.31 Angstrom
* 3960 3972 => 3.85 Angstrom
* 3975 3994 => 0.17 Angstrom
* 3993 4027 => -2.19 Angstrom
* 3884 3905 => 4.22 Angstrom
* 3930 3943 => 1.44 Angstrom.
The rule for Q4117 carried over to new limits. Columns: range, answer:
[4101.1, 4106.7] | 2.64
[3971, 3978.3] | 3.26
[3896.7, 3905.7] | 4.02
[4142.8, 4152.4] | 4.35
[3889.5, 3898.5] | 3.41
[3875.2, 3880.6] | 3.9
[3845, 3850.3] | 4.85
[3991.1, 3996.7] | 4.46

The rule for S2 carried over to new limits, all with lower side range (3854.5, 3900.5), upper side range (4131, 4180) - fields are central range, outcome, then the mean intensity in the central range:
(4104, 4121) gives 2.89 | 3.75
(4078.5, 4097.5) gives 1.34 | 4.15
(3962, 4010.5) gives 1.89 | 4.08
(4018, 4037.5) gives -1.77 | 4.72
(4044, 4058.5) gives -1.51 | 4.84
